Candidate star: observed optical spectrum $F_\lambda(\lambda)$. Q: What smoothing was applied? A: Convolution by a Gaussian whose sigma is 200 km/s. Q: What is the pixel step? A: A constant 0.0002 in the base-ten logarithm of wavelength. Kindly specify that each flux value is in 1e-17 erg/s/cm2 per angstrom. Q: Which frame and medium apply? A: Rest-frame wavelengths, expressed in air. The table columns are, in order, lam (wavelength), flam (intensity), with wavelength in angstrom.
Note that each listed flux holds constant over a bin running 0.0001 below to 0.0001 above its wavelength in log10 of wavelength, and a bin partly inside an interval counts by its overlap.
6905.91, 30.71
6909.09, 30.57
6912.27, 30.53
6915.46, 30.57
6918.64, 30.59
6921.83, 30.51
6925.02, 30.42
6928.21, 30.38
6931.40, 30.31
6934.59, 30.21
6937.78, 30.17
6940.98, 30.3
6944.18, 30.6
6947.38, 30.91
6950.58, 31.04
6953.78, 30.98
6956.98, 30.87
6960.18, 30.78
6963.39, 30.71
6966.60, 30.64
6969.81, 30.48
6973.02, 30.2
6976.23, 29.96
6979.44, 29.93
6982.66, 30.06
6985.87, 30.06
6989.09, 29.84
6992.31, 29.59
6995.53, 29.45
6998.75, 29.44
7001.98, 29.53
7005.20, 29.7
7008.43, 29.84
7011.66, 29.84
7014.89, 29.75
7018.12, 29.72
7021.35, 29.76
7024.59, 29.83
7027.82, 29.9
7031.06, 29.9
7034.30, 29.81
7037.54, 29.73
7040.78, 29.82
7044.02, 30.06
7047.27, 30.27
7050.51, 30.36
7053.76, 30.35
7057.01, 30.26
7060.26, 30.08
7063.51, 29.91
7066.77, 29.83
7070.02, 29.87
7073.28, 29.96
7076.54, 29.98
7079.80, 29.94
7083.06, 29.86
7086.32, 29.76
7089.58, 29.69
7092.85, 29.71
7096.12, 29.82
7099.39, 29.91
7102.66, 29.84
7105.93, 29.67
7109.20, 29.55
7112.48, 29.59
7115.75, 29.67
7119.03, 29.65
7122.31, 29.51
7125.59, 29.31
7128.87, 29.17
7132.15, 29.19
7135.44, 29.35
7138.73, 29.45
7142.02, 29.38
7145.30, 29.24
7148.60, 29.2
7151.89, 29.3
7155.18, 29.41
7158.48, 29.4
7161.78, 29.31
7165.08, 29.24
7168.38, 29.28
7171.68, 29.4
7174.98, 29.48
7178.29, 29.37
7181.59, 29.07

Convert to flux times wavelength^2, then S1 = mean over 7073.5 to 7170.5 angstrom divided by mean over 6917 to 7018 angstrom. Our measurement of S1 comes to 1.0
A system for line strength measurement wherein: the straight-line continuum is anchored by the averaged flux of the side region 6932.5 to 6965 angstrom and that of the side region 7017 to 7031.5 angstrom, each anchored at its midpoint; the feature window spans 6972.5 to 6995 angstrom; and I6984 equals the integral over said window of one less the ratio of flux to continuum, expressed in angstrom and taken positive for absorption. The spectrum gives 0.26 angstrom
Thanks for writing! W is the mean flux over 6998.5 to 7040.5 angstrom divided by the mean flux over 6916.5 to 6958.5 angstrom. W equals 0.97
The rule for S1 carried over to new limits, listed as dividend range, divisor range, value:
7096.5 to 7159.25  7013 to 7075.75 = 1.01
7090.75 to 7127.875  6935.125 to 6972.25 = 1.01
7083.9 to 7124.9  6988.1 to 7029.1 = 1.03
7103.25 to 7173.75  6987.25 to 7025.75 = 1.03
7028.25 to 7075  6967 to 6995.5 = 1.02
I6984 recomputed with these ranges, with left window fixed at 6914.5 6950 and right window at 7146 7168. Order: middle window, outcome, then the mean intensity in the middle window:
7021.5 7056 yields -0.1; 30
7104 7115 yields 0.0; 29.6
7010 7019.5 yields 0.1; 29.8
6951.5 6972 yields -0.3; 30.7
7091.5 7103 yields -0.1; 29.8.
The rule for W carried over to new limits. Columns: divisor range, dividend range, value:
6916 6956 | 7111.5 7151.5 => 0.96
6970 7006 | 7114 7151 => 0.98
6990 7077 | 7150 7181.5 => 0.98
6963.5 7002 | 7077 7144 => 0.99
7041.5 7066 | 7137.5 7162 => 0.97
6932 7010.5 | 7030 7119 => 0.99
